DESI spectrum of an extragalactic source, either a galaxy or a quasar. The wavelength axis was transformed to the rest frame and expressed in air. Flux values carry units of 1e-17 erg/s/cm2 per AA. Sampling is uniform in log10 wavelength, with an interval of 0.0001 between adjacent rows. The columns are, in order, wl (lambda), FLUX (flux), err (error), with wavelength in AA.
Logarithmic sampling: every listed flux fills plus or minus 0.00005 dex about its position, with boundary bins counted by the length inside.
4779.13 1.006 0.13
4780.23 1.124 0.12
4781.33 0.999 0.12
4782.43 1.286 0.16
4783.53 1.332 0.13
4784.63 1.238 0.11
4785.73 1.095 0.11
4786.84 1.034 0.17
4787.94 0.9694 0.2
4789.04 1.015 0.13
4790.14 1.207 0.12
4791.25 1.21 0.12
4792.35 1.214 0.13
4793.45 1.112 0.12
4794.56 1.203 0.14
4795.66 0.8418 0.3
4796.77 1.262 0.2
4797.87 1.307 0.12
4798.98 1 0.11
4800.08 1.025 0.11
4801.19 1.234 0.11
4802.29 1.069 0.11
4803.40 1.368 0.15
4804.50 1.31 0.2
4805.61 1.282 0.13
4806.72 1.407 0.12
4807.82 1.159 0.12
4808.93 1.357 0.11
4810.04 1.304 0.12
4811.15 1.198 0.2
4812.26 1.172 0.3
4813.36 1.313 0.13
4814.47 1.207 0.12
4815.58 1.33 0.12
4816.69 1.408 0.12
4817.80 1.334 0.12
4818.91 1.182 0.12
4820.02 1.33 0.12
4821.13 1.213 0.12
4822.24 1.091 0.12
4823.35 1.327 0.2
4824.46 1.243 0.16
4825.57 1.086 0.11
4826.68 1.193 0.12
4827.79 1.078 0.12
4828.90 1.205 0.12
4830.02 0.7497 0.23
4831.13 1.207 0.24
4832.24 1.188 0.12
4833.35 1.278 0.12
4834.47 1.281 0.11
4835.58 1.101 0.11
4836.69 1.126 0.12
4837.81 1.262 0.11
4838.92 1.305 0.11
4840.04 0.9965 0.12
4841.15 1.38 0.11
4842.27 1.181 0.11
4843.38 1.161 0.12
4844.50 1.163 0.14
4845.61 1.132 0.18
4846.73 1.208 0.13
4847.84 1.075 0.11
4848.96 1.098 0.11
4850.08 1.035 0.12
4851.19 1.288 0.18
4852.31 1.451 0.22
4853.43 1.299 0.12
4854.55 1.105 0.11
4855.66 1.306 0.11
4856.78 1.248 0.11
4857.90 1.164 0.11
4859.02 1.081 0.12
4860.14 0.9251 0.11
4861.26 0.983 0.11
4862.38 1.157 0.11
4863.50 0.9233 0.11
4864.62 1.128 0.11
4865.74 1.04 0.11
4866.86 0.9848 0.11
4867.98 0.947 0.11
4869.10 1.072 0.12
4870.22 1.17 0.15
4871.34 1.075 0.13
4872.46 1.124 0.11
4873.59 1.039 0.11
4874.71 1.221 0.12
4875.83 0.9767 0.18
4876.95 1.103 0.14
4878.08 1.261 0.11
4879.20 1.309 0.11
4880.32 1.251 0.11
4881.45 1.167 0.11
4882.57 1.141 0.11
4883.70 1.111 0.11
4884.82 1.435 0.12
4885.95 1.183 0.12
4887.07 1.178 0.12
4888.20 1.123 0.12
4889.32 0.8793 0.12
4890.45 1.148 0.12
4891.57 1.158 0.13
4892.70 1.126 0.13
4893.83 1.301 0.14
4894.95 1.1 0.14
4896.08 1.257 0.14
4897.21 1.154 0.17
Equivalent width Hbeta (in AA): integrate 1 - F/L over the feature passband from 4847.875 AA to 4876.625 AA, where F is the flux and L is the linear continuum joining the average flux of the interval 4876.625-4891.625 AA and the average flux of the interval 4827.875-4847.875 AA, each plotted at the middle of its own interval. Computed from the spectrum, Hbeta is 1.5 AA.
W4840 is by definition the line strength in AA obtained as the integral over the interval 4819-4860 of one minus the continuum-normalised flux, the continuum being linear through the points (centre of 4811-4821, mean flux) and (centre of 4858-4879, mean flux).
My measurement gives 0.1 AA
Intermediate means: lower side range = 1.28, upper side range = 1.07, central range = 1.18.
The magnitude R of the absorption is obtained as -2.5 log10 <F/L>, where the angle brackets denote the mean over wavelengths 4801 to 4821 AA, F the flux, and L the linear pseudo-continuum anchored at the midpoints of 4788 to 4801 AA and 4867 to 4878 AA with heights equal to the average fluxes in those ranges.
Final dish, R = -0.145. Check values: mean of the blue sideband 1.12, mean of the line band 1.28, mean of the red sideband 1.09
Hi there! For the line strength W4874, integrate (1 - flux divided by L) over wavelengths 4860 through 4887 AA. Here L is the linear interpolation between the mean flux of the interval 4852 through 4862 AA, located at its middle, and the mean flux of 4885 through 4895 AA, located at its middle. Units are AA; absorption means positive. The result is 0.9 AA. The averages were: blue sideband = 1.17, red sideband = 1.15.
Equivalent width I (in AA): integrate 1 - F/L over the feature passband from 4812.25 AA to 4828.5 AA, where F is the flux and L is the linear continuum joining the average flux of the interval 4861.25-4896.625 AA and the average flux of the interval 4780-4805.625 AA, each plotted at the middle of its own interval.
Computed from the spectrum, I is -1.3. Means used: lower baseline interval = 1.15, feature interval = 1.24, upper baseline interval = 1.13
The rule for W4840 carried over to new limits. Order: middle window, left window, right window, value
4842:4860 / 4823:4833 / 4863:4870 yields -1.8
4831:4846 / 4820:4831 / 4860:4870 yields -1.2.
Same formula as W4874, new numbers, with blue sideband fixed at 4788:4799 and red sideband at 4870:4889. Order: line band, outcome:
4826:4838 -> 0.0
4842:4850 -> 0.1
